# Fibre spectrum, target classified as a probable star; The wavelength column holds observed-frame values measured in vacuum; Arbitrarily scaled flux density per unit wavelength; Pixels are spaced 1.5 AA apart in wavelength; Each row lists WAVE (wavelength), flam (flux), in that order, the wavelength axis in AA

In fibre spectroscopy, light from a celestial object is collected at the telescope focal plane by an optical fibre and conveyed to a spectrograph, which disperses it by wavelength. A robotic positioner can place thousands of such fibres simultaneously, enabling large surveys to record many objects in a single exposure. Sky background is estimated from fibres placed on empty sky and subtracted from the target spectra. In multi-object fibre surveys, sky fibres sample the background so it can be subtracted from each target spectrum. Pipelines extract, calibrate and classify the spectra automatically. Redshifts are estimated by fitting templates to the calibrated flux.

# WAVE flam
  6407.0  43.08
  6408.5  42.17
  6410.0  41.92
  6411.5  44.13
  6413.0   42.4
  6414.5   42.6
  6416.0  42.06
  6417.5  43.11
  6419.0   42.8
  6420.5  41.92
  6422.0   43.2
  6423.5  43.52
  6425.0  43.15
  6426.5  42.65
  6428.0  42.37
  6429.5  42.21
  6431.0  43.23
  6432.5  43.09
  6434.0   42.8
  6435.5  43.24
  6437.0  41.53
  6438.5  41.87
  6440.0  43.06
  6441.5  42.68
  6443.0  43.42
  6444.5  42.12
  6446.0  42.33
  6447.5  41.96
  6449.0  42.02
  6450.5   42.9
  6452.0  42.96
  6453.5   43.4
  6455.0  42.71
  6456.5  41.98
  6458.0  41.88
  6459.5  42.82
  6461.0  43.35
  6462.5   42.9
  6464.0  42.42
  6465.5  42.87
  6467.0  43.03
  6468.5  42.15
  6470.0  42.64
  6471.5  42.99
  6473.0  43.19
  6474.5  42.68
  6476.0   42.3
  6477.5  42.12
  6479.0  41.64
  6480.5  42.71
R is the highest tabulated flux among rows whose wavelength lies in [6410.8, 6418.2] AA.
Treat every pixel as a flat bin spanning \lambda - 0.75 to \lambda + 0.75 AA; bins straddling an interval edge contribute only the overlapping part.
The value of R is 44.13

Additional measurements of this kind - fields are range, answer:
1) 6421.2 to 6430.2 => 43.52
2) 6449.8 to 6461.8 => 43.4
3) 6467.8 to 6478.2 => 43.19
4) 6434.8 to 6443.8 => 43.42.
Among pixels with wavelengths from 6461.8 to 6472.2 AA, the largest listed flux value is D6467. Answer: 43.03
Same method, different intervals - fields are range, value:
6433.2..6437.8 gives 43.24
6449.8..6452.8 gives 42.96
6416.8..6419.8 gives 43.11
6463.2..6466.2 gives 42.87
